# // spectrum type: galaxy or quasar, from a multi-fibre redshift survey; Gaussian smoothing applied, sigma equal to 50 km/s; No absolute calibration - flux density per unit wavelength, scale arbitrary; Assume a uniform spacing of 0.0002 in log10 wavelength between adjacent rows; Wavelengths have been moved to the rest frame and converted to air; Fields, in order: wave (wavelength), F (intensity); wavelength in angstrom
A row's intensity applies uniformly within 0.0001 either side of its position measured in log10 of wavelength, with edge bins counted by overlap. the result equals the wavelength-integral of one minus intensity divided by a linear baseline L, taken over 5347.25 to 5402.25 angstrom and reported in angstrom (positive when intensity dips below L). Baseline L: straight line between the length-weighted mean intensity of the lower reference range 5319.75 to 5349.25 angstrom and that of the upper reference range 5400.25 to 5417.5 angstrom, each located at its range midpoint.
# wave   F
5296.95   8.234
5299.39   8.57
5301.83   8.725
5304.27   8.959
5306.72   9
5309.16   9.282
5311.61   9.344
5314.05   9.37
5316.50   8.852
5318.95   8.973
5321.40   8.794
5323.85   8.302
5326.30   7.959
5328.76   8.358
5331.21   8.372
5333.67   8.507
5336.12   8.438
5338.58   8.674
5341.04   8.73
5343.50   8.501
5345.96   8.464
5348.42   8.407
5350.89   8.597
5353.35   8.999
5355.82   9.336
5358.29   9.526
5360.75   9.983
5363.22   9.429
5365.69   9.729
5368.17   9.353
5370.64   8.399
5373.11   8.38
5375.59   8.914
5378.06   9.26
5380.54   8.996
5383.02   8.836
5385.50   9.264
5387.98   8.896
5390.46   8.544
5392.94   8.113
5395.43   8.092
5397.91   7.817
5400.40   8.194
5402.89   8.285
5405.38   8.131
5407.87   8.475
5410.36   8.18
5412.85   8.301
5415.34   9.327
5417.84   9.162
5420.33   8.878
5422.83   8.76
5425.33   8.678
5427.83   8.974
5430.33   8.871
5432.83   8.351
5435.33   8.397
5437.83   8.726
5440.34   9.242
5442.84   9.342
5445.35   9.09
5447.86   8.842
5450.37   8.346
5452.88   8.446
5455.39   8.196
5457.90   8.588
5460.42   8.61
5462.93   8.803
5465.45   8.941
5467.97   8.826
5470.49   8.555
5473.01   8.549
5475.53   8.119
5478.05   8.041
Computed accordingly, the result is -2.55 angstrom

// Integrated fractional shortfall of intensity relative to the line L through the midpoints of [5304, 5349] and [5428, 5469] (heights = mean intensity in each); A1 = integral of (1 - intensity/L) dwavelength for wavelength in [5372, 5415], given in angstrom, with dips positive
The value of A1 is 0.9 angstrom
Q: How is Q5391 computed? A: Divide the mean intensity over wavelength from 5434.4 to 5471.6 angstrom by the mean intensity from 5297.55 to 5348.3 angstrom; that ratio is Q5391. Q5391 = 1.00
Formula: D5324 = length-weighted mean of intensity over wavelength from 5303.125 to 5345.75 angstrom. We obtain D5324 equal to 8.72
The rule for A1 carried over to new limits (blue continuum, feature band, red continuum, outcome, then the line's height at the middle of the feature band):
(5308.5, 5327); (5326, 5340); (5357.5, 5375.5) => 0.9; 8.98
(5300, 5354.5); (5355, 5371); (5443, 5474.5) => -1.4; 8.7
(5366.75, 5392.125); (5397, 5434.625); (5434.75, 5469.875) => 1.1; 8.81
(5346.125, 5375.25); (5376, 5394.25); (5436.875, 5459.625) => 0.3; 8.98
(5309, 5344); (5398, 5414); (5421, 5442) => 0.9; 8.75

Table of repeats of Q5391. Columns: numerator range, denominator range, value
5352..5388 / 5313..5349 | 1.07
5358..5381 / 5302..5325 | 1.02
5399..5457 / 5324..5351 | 1.03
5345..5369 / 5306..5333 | 1.05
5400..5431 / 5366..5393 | 0.97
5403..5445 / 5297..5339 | 1.00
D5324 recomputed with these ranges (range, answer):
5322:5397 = 8.78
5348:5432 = 8.8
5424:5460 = 8.72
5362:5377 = 9.04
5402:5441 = 8.67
